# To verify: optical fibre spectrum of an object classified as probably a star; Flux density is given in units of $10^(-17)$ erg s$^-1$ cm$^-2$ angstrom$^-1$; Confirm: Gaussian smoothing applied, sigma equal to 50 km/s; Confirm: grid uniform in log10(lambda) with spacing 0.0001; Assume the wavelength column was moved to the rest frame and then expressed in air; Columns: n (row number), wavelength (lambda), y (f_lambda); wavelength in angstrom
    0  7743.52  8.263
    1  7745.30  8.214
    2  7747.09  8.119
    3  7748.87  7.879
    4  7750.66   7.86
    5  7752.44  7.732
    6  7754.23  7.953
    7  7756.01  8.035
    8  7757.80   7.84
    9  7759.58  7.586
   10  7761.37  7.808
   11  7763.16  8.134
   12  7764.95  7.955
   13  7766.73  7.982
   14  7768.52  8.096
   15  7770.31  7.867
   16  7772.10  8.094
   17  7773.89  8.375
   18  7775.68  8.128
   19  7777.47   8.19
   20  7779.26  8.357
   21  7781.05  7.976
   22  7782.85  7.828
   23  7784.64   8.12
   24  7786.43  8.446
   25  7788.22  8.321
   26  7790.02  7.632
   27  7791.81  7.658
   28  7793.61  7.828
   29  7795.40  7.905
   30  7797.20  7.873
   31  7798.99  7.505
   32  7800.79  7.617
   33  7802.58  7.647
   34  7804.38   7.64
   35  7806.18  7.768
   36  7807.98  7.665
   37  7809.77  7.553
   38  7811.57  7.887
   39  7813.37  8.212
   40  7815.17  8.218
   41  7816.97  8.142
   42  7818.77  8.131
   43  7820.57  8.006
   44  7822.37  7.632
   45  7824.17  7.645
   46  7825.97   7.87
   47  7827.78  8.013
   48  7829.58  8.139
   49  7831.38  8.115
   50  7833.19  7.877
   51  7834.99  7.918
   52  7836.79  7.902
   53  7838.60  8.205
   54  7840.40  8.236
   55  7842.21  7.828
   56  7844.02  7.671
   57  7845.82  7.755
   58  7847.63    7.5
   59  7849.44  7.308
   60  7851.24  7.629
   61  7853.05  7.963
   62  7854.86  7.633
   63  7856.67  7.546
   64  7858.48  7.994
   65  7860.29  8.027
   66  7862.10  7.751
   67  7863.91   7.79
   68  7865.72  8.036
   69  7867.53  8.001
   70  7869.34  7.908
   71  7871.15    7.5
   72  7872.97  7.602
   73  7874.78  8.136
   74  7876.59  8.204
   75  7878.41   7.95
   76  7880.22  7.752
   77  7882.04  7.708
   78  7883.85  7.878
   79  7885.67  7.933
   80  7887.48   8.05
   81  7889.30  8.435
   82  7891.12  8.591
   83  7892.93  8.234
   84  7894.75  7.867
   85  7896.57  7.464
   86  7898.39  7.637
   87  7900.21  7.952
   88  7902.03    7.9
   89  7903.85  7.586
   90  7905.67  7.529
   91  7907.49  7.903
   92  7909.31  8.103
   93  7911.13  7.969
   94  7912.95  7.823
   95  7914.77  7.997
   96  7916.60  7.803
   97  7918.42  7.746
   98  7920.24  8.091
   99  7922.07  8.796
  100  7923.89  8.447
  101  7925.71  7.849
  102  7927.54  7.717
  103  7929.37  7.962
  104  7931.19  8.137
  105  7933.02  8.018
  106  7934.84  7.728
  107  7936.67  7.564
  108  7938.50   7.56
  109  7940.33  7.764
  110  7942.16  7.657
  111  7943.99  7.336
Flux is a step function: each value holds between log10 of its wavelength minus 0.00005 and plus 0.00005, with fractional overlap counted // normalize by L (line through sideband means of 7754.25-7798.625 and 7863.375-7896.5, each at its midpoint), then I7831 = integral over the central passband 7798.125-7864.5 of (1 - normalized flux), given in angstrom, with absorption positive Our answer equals 1.19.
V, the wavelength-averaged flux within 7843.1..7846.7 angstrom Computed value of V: 7.72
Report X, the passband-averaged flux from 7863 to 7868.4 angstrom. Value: 7.95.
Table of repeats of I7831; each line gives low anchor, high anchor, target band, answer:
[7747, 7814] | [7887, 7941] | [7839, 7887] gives 0.66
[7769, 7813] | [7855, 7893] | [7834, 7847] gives 0.02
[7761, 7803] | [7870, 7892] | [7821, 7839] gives 0.11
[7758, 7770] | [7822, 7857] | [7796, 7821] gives 0.06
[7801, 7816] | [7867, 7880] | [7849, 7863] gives 0.22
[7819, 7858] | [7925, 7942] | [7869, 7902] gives -0.49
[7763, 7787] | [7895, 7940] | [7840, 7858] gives 0.66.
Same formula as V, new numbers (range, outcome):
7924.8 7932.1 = 7.92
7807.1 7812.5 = 7.71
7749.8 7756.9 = 7.9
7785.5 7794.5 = 7.98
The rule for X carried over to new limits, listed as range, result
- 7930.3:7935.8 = 7.96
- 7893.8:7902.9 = 7.76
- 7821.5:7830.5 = 7.86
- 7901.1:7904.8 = 7.74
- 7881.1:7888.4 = 7.89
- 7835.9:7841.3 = 8.11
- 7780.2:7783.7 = 7.88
